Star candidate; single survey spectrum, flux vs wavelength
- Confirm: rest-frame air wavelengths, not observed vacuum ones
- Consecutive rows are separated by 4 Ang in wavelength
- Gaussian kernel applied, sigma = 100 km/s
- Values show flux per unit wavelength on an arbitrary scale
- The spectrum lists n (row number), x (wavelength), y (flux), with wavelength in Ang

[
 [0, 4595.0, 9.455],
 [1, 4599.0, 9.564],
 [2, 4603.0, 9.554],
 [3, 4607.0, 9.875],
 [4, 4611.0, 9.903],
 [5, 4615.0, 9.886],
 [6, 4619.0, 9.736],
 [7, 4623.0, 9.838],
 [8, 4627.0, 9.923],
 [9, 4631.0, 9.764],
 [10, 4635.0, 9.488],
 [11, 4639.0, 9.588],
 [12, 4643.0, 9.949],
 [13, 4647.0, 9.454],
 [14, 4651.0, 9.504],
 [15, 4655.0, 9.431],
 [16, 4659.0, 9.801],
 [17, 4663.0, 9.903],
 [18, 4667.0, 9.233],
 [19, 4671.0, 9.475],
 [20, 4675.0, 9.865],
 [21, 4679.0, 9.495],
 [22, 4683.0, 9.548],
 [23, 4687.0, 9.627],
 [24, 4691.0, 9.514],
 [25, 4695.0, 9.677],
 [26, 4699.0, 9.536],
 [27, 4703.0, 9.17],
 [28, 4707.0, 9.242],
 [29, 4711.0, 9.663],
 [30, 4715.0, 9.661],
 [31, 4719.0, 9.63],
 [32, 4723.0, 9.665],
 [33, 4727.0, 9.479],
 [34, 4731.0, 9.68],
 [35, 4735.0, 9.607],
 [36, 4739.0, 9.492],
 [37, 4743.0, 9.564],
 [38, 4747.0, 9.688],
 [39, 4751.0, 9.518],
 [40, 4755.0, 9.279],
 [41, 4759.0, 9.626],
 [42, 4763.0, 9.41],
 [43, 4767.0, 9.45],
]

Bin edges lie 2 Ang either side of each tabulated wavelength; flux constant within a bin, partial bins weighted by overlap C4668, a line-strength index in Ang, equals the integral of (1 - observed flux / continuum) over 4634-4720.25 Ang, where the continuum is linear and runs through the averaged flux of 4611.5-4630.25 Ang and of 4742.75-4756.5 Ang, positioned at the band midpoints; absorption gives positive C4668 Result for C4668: 1.2 Ang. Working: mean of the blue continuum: 9.84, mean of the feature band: 9.57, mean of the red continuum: 9.51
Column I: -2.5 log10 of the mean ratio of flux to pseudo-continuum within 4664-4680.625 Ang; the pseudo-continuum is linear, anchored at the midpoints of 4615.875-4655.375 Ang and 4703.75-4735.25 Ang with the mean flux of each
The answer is 0.01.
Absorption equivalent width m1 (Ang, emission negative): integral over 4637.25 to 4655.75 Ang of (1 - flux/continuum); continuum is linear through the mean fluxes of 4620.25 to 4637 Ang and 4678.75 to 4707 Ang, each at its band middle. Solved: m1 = 0.16 Ang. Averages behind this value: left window 9.75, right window 9.49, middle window 9.6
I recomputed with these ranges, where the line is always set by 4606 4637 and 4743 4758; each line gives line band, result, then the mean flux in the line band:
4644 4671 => 0.02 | 9.56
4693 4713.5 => 0.02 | 9.46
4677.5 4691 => 0.01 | 9.55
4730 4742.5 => 0.00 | 9.58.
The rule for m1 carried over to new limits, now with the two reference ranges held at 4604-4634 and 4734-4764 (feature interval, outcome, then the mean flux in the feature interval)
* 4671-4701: 0.22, 9.6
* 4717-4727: -0.03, 9.61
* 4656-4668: 0.08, 9.66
